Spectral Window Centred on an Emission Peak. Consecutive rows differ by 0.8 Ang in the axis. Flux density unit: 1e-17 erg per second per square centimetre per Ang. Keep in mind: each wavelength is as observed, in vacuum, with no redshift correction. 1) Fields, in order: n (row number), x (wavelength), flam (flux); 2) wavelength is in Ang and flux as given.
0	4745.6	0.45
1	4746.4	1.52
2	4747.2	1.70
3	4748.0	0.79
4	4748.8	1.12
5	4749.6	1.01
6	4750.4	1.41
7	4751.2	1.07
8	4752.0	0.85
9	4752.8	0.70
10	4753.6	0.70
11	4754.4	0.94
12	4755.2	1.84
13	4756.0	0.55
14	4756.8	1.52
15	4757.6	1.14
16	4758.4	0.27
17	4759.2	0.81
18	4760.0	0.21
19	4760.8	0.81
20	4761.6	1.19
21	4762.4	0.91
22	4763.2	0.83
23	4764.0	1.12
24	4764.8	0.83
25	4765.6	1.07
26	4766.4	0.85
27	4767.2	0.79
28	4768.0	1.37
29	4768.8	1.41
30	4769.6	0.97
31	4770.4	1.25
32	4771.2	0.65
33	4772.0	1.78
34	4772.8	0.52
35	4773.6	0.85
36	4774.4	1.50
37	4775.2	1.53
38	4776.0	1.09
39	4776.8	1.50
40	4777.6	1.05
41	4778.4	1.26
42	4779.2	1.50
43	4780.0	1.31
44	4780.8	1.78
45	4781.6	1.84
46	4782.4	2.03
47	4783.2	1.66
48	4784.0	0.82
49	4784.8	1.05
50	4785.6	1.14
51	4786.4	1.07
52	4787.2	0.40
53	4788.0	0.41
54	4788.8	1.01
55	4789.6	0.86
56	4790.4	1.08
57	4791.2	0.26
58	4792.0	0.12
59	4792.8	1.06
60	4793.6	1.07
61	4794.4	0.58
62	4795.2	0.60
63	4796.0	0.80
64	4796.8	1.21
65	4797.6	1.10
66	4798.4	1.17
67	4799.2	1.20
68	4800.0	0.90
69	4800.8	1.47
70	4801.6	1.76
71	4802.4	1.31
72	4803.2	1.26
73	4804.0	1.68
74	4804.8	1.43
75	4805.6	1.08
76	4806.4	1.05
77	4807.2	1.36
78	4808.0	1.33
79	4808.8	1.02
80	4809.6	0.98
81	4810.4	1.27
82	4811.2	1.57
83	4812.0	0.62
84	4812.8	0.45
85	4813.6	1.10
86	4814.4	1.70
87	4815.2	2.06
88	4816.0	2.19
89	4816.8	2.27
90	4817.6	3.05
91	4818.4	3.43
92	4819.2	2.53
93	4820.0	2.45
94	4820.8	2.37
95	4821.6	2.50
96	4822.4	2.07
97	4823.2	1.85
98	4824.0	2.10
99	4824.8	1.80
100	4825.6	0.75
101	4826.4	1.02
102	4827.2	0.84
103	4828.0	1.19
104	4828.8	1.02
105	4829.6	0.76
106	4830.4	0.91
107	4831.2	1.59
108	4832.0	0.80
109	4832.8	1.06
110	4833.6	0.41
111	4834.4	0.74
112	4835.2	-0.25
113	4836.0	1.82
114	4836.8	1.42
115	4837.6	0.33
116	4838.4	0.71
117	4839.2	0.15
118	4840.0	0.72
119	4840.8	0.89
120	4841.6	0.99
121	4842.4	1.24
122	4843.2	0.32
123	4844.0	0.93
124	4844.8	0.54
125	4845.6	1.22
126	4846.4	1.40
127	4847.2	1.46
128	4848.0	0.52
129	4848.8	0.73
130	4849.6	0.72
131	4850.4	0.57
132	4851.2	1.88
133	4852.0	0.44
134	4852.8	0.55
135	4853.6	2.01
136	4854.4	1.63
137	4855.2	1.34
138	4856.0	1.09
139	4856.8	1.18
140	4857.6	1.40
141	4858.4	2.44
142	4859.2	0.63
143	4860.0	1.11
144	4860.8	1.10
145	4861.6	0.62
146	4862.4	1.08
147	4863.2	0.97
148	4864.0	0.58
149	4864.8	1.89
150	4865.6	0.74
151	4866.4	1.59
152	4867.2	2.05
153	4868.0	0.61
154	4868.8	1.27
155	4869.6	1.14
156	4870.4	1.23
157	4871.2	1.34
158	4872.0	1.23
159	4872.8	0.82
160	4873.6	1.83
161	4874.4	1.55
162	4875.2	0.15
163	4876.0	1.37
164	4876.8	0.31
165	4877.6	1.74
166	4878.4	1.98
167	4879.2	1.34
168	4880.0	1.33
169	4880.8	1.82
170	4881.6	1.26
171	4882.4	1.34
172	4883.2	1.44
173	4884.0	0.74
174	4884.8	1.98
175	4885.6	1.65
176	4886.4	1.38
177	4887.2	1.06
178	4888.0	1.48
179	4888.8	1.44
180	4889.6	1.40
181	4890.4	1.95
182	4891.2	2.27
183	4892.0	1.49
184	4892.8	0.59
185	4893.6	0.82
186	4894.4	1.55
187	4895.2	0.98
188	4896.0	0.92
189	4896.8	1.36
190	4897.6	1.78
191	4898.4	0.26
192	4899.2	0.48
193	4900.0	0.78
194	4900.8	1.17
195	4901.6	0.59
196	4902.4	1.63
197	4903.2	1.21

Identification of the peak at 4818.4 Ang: [O II] 3727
